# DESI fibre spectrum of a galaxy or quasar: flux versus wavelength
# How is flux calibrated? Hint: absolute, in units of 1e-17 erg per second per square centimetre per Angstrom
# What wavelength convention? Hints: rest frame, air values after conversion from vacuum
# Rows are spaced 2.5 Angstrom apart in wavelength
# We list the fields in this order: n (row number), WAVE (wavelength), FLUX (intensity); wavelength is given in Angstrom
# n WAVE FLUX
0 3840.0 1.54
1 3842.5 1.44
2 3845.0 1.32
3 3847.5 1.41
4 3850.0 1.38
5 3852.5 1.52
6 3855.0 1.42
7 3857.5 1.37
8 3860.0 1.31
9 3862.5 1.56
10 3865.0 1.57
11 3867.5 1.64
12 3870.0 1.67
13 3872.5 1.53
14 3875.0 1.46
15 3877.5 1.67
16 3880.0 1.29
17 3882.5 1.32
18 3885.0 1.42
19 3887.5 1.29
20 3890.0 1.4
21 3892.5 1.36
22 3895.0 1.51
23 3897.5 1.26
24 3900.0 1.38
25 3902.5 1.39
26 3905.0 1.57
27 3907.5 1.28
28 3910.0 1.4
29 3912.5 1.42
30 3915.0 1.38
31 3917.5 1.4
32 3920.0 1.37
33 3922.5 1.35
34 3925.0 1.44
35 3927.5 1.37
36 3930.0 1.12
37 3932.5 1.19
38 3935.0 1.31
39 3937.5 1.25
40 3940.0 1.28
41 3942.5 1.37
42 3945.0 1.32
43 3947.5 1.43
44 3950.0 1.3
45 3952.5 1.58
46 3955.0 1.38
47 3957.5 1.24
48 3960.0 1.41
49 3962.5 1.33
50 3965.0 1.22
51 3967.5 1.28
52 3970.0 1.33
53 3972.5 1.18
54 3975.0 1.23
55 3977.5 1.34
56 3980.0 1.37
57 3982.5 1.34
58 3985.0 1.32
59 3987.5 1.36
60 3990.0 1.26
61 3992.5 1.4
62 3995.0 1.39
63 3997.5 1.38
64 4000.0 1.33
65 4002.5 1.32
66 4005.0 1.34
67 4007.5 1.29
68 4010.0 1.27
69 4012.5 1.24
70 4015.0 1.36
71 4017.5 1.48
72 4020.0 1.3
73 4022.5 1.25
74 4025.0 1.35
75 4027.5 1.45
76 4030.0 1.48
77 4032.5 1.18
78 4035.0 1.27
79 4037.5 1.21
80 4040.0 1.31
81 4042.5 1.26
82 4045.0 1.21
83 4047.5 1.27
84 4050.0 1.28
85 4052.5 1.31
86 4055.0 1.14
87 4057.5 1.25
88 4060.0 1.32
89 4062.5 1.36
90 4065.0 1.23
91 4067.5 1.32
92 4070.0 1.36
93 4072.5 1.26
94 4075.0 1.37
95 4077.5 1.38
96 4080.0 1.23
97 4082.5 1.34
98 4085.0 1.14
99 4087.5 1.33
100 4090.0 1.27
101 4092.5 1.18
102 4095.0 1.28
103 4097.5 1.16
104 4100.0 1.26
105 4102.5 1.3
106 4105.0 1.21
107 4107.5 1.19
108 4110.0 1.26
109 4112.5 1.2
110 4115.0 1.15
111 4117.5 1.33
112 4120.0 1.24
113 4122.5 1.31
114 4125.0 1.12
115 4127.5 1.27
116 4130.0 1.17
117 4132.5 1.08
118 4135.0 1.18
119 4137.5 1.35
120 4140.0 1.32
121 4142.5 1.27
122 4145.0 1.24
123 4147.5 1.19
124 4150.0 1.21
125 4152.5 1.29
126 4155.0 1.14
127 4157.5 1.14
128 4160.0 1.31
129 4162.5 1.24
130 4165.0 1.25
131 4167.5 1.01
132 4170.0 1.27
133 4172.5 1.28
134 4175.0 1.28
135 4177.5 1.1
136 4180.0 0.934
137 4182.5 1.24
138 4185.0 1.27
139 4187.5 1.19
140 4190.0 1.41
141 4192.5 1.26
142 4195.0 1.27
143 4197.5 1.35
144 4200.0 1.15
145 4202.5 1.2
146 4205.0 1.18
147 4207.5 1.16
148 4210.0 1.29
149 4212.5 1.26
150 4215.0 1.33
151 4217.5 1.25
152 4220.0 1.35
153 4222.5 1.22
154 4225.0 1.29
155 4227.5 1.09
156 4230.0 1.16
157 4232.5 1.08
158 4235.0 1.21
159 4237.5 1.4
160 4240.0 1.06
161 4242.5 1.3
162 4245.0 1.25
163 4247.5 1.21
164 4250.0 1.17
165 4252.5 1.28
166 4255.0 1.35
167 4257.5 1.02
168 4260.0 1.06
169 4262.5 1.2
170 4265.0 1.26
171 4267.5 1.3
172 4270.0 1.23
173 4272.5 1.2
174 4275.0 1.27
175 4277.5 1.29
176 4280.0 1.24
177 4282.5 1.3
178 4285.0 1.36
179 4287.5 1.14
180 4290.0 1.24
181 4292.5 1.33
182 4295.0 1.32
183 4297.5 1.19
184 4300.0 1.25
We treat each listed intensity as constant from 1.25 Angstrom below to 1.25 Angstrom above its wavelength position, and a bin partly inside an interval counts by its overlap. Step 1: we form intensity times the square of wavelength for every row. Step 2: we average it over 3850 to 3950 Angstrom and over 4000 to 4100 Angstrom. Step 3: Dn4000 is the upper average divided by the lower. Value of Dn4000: 1.00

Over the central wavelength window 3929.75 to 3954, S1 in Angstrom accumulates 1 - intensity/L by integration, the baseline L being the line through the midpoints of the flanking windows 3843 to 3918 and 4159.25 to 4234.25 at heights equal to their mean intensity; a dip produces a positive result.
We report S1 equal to 1.1 Angstrom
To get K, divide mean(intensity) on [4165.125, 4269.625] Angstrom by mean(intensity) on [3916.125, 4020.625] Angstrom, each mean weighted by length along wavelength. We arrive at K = 0.9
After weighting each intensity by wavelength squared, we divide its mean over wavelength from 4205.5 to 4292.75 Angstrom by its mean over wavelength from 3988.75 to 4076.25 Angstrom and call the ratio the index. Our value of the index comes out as 1.04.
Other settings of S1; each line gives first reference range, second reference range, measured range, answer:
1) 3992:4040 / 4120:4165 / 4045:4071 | 0.3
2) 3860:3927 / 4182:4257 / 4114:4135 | 1.4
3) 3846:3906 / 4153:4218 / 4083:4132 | 1.9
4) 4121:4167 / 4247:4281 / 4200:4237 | 0.0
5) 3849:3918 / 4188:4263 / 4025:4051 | 0.9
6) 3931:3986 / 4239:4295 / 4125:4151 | 0.9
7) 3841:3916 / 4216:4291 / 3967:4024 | 2.0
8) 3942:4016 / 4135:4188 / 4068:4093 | -0.5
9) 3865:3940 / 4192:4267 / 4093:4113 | 0.9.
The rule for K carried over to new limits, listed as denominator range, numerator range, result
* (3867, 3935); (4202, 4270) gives 0.87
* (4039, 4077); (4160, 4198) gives 0.95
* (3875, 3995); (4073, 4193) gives 0.91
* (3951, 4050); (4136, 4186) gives 0.92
